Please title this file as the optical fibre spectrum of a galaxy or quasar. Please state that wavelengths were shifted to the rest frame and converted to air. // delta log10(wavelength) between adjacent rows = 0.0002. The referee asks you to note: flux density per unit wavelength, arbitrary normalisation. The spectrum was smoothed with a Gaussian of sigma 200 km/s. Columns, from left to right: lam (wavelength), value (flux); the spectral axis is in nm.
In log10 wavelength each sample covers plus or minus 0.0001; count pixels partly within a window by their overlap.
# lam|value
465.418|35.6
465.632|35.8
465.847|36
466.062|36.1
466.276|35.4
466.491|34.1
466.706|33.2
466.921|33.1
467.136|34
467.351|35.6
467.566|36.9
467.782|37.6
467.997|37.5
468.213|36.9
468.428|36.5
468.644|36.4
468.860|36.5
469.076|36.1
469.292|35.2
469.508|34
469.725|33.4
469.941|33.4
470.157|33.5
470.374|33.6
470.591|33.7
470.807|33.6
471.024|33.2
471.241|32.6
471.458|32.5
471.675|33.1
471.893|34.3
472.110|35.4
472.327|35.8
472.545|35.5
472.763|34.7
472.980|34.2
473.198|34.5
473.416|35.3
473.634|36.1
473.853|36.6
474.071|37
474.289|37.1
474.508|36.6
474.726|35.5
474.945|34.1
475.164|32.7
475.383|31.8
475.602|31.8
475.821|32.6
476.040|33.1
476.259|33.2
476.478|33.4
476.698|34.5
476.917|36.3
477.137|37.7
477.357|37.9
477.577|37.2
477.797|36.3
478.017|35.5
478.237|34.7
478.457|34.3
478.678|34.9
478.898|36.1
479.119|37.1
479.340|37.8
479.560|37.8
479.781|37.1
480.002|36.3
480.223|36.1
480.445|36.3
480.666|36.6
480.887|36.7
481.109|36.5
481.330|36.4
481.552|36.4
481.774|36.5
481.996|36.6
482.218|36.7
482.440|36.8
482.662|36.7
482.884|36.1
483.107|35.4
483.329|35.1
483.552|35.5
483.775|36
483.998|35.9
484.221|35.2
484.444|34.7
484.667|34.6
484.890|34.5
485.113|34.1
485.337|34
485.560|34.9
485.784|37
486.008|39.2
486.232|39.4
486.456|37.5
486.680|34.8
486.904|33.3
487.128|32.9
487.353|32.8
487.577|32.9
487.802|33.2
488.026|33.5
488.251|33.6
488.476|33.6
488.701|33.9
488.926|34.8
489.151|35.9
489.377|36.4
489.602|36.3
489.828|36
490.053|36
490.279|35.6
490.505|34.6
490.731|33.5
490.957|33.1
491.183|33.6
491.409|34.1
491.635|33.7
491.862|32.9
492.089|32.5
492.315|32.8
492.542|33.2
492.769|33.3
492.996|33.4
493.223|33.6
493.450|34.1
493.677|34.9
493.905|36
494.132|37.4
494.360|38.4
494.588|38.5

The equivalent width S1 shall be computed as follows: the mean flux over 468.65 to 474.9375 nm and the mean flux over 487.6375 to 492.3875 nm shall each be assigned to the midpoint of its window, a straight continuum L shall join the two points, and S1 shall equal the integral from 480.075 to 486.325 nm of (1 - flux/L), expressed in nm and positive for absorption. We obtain -0.29 nm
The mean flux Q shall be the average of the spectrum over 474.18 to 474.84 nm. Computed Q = 36.4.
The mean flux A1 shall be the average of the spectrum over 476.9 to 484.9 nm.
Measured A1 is 36.2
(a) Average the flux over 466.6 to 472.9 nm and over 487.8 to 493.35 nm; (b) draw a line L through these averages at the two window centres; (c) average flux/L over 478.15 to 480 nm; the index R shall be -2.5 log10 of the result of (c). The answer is -0.05 mag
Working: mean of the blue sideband 34.8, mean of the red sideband 34.1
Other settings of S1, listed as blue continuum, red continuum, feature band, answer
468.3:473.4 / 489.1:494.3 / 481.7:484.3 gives -0.12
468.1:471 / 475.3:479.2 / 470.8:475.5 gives 0.02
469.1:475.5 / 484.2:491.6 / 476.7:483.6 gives -0.34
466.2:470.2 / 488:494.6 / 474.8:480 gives -0.03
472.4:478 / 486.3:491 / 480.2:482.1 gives -0.09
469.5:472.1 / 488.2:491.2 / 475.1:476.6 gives 0.05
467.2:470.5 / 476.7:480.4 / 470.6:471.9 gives 0.09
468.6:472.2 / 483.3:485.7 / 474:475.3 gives -0.04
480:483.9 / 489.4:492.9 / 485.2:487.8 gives 0.00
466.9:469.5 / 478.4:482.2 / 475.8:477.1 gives 0.08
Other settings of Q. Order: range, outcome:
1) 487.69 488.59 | 33.5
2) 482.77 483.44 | 35.6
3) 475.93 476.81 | 33.6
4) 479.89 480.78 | 36.3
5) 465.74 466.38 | 35.8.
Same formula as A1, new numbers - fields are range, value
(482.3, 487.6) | 35.4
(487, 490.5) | 34.5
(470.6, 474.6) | 34.9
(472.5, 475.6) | 35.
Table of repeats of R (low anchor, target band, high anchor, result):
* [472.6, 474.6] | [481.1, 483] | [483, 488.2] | -0.04 mag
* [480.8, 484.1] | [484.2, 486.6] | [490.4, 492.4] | -0.02 mag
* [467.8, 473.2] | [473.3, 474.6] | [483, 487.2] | -0.05 mag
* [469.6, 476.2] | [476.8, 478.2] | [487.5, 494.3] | -0.07 mag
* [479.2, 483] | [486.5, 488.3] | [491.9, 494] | 0.05 mag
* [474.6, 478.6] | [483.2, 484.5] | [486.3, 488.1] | -0.04 mag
